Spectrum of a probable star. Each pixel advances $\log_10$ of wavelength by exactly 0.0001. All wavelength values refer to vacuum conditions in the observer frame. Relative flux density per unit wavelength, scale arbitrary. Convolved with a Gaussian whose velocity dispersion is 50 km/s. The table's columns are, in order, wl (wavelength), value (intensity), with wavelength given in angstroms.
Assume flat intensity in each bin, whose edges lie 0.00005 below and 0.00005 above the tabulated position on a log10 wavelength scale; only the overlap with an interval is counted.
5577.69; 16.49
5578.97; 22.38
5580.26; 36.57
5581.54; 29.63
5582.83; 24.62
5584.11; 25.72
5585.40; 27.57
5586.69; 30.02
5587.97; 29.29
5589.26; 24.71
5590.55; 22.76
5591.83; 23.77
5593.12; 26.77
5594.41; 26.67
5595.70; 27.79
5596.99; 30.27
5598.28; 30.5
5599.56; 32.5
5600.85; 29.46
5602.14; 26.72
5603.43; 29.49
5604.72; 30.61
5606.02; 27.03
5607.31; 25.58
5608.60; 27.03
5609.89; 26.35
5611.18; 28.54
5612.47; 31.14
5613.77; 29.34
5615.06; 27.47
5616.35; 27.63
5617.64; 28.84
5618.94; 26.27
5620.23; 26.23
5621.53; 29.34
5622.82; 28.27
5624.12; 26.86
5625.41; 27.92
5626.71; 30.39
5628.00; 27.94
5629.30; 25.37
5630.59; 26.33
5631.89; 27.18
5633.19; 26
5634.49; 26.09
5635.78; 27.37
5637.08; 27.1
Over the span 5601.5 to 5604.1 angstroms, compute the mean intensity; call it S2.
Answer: 28.1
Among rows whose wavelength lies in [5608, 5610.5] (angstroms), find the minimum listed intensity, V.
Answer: 26.35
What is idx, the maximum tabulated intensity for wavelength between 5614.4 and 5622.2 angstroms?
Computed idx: 29.34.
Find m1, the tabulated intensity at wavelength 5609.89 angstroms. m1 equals 26.35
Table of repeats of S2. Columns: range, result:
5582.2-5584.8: 25.2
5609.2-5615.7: 28.6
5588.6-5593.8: 24.5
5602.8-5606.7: 29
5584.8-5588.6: 29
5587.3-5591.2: 25.7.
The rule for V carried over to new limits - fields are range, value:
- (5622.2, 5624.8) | 26.86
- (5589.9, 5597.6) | 22.76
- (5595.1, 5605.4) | 26.72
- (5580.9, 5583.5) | 24.62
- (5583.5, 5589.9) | 24.71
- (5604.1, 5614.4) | 25.58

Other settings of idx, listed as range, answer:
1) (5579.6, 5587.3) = 36.57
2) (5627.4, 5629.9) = 27.94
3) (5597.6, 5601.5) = 32.5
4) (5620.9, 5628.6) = 30.39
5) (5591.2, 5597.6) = 30.27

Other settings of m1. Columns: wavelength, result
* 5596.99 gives 30.27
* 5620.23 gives 26.23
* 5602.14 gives 26.72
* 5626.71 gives 30.39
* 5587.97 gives 29.29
